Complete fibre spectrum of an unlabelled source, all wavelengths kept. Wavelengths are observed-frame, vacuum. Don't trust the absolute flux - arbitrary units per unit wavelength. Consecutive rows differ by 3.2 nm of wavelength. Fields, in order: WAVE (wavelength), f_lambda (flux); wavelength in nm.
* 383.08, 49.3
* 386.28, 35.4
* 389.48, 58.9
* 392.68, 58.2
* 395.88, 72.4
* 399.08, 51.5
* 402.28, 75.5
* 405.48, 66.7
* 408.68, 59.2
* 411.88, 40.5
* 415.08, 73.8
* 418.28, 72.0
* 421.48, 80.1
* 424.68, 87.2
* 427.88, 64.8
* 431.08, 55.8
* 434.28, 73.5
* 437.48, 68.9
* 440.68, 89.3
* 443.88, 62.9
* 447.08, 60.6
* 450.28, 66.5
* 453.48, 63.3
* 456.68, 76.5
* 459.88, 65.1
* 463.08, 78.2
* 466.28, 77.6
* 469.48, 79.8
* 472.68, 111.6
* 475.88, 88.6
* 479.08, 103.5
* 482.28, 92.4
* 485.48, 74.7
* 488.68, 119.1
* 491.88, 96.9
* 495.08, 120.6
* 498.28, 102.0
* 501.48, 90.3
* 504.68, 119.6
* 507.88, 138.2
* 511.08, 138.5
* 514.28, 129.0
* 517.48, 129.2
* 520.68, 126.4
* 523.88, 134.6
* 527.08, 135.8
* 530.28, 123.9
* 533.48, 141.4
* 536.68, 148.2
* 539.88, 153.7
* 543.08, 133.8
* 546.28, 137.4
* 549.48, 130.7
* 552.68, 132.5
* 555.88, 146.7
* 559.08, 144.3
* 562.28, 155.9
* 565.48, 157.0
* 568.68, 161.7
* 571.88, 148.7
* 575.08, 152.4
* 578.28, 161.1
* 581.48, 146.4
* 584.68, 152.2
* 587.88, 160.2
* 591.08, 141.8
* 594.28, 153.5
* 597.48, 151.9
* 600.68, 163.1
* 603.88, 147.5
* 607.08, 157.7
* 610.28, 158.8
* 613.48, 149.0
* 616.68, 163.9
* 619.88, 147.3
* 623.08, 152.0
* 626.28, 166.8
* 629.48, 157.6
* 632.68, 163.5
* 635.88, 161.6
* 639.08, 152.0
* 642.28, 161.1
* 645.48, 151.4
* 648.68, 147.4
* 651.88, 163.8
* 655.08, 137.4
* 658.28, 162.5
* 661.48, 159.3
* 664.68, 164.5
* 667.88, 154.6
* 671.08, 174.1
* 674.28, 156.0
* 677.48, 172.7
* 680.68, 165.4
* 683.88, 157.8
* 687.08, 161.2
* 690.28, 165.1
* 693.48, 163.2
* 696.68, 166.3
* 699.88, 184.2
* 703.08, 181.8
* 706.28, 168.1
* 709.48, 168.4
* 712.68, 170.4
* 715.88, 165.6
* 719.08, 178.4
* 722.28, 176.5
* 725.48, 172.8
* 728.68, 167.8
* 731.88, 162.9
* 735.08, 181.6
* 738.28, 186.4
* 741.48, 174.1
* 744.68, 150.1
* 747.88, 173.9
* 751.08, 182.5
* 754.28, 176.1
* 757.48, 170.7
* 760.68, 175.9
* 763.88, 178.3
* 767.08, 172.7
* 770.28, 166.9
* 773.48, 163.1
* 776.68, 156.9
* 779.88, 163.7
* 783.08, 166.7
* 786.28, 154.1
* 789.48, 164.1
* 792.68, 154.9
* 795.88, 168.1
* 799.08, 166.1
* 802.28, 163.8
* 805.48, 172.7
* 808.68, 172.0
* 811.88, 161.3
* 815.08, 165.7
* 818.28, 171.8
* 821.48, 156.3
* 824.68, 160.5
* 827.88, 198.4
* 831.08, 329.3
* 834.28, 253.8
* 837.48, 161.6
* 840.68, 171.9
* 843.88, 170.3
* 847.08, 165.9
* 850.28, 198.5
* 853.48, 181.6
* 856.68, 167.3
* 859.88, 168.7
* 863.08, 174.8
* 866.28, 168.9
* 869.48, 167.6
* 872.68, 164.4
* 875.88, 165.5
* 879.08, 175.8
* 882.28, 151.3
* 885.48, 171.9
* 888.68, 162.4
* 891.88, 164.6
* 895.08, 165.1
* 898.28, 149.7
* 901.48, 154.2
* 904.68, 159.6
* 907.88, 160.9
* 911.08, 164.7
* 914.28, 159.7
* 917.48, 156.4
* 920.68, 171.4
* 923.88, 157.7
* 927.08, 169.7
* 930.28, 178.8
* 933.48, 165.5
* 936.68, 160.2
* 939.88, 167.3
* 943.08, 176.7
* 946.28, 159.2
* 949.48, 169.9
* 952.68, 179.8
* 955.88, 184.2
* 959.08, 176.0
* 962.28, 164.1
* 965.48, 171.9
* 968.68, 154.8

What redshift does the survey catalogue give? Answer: 0.266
